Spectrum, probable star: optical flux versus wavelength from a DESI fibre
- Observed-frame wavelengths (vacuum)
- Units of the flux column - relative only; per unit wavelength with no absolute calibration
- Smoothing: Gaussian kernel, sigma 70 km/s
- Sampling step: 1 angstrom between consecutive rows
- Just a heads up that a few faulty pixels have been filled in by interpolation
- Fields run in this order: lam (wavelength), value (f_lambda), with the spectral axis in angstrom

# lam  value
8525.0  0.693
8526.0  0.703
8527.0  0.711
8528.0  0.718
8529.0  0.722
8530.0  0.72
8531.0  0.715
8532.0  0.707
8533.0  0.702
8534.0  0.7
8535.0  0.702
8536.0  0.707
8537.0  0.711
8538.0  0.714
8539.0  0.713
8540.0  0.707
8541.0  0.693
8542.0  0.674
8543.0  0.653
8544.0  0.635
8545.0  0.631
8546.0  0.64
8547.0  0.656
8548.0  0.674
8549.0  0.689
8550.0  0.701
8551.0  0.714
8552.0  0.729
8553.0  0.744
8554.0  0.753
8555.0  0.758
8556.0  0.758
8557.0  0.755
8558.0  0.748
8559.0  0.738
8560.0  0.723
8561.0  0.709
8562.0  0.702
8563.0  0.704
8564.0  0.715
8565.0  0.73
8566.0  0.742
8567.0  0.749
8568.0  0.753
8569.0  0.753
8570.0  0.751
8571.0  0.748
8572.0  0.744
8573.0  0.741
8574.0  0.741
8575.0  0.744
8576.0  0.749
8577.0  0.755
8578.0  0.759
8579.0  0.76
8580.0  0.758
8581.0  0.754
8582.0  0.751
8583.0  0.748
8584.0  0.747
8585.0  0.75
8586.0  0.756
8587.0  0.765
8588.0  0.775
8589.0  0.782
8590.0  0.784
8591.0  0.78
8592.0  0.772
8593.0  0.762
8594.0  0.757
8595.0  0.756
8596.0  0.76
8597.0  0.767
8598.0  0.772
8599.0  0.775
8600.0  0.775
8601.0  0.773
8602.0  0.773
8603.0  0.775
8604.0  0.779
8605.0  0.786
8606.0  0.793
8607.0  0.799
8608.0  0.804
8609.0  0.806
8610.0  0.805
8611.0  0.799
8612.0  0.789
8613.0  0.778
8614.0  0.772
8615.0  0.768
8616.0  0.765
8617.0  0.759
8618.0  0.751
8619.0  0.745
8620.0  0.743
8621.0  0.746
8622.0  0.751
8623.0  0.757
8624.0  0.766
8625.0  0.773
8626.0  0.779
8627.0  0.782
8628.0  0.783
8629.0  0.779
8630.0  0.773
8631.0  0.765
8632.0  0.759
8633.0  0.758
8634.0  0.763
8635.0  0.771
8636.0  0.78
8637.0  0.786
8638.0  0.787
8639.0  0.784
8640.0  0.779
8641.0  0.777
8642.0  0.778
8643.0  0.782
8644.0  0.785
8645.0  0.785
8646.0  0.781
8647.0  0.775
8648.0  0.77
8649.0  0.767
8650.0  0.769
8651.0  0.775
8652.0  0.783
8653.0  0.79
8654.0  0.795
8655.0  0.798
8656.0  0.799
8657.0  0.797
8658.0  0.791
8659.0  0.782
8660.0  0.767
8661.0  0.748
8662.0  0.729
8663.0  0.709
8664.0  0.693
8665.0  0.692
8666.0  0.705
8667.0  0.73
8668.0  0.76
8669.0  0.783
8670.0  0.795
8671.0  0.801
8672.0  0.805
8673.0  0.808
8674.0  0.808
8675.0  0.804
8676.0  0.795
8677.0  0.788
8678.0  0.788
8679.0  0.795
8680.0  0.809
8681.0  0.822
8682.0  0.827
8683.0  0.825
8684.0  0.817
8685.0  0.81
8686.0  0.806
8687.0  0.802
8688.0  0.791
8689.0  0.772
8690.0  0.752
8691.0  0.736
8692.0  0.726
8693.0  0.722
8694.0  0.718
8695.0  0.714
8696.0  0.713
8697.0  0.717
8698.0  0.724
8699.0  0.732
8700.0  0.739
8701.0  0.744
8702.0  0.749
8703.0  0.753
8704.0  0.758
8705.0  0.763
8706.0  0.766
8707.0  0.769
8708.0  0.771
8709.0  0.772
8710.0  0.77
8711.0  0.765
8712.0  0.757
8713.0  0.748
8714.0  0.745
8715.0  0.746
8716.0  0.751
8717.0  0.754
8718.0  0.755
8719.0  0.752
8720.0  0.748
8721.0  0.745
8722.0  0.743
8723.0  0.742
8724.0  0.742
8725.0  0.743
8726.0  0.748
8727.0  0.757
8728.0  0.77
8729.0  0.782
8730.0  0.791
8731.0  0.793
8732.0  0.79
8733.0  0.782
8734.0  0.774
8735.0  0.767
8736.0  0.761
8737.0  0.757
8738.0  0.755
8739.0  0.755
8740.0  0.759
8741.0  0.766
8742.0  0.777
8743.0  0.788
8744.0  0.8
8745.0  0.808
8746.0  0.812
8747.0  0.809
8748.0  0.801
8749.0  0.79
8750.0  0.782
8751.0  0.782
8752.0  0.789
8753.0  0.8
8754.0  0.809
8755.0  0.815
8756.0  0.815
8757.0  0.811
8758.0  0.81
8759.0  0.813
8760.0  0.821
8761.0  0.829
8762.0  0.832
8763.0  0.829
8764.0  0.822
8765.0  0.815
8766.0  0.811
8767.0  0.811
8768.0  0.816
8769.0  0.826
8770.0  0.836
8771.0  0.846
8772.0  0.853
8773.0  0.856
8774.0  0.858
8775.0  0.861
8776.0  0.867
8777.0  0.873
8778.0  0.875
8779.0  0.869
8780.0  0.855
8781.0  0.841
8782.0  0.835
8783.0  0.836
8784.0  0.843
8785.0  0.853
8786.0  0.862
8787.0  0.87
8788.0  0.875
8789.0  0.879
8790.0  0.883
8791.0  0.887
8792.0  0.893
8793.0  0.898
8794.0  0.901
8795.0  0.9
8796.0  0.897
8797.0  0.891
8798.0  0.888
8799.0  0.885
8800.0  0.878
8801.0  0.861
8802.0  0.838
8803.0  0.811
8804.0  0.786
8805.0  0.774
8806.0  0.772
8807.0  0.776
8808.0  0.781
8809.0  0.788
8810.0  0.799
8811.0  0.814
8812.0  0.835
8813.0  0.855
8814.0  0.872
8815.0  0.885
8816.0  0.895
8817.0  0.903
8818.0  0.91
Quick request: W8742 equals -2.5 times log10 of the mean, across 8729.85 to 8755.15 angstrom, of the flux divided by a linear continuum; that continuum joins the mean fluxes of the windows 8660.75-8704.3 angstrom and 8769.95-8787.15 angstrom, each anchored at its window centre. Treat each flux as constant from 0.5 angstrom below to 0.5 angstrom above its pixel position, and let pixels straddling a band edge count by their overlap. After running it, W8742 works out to 0.05 mag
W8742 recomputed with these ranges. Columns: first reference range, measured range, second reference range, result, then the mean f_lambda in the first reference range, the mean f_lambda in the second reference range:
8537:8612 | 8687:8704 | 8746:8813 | 0.08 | 0.743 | 0.837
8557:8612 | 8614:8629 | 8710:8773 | 0.00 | 0.759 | 0.786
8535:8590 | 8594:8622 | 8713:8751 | -0.05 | 0.727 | 0.769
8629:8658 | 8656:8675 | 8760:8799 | 0.04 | 0.779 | 0.857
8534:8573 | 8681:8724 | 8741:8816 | 0.05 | 0.714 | 0.835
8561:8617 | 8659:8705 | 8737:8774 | 0.03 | 0.762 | 0.807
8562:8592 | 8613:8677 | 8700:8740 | -0.02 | 0.751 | 0.76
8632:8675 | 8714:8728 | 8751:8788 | 0.08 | 0.772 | 0.835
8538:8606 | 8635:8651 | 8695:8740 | -0.05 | 0.739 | 0.755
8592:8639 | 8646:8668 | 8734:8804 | 0.04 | 0.773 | 0.831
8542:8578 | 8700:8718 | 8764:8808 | 0.07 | 0.721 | 0.851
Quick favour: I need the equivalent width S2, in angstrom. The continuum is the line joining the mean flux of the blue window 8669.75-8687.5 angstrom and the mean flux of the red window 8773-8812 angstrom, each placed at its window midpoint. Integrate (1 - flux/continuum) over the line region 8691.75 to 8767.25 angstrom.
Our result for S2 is 5.0 angstrom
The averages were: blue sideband 0.806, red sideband 0.851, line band 0.772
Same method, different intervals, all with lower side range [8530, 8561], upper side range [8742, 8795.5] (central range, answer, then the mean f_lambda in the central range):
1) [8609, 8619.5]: -0.4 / 0.775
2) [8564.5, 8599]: -1.4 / 0.757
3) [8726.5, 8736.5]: 0.5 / 0.777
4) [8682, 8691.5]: 0.0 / 0.792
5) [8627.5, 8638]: -0.2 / 0.772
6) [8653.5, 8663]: 0.0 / 0.775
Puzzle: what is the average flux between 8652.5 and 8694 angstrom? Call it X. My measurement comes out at 0.777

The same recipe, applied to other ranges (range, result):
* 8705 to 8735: 0.761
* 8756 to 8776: 0.83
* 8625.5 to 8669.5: 0.769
